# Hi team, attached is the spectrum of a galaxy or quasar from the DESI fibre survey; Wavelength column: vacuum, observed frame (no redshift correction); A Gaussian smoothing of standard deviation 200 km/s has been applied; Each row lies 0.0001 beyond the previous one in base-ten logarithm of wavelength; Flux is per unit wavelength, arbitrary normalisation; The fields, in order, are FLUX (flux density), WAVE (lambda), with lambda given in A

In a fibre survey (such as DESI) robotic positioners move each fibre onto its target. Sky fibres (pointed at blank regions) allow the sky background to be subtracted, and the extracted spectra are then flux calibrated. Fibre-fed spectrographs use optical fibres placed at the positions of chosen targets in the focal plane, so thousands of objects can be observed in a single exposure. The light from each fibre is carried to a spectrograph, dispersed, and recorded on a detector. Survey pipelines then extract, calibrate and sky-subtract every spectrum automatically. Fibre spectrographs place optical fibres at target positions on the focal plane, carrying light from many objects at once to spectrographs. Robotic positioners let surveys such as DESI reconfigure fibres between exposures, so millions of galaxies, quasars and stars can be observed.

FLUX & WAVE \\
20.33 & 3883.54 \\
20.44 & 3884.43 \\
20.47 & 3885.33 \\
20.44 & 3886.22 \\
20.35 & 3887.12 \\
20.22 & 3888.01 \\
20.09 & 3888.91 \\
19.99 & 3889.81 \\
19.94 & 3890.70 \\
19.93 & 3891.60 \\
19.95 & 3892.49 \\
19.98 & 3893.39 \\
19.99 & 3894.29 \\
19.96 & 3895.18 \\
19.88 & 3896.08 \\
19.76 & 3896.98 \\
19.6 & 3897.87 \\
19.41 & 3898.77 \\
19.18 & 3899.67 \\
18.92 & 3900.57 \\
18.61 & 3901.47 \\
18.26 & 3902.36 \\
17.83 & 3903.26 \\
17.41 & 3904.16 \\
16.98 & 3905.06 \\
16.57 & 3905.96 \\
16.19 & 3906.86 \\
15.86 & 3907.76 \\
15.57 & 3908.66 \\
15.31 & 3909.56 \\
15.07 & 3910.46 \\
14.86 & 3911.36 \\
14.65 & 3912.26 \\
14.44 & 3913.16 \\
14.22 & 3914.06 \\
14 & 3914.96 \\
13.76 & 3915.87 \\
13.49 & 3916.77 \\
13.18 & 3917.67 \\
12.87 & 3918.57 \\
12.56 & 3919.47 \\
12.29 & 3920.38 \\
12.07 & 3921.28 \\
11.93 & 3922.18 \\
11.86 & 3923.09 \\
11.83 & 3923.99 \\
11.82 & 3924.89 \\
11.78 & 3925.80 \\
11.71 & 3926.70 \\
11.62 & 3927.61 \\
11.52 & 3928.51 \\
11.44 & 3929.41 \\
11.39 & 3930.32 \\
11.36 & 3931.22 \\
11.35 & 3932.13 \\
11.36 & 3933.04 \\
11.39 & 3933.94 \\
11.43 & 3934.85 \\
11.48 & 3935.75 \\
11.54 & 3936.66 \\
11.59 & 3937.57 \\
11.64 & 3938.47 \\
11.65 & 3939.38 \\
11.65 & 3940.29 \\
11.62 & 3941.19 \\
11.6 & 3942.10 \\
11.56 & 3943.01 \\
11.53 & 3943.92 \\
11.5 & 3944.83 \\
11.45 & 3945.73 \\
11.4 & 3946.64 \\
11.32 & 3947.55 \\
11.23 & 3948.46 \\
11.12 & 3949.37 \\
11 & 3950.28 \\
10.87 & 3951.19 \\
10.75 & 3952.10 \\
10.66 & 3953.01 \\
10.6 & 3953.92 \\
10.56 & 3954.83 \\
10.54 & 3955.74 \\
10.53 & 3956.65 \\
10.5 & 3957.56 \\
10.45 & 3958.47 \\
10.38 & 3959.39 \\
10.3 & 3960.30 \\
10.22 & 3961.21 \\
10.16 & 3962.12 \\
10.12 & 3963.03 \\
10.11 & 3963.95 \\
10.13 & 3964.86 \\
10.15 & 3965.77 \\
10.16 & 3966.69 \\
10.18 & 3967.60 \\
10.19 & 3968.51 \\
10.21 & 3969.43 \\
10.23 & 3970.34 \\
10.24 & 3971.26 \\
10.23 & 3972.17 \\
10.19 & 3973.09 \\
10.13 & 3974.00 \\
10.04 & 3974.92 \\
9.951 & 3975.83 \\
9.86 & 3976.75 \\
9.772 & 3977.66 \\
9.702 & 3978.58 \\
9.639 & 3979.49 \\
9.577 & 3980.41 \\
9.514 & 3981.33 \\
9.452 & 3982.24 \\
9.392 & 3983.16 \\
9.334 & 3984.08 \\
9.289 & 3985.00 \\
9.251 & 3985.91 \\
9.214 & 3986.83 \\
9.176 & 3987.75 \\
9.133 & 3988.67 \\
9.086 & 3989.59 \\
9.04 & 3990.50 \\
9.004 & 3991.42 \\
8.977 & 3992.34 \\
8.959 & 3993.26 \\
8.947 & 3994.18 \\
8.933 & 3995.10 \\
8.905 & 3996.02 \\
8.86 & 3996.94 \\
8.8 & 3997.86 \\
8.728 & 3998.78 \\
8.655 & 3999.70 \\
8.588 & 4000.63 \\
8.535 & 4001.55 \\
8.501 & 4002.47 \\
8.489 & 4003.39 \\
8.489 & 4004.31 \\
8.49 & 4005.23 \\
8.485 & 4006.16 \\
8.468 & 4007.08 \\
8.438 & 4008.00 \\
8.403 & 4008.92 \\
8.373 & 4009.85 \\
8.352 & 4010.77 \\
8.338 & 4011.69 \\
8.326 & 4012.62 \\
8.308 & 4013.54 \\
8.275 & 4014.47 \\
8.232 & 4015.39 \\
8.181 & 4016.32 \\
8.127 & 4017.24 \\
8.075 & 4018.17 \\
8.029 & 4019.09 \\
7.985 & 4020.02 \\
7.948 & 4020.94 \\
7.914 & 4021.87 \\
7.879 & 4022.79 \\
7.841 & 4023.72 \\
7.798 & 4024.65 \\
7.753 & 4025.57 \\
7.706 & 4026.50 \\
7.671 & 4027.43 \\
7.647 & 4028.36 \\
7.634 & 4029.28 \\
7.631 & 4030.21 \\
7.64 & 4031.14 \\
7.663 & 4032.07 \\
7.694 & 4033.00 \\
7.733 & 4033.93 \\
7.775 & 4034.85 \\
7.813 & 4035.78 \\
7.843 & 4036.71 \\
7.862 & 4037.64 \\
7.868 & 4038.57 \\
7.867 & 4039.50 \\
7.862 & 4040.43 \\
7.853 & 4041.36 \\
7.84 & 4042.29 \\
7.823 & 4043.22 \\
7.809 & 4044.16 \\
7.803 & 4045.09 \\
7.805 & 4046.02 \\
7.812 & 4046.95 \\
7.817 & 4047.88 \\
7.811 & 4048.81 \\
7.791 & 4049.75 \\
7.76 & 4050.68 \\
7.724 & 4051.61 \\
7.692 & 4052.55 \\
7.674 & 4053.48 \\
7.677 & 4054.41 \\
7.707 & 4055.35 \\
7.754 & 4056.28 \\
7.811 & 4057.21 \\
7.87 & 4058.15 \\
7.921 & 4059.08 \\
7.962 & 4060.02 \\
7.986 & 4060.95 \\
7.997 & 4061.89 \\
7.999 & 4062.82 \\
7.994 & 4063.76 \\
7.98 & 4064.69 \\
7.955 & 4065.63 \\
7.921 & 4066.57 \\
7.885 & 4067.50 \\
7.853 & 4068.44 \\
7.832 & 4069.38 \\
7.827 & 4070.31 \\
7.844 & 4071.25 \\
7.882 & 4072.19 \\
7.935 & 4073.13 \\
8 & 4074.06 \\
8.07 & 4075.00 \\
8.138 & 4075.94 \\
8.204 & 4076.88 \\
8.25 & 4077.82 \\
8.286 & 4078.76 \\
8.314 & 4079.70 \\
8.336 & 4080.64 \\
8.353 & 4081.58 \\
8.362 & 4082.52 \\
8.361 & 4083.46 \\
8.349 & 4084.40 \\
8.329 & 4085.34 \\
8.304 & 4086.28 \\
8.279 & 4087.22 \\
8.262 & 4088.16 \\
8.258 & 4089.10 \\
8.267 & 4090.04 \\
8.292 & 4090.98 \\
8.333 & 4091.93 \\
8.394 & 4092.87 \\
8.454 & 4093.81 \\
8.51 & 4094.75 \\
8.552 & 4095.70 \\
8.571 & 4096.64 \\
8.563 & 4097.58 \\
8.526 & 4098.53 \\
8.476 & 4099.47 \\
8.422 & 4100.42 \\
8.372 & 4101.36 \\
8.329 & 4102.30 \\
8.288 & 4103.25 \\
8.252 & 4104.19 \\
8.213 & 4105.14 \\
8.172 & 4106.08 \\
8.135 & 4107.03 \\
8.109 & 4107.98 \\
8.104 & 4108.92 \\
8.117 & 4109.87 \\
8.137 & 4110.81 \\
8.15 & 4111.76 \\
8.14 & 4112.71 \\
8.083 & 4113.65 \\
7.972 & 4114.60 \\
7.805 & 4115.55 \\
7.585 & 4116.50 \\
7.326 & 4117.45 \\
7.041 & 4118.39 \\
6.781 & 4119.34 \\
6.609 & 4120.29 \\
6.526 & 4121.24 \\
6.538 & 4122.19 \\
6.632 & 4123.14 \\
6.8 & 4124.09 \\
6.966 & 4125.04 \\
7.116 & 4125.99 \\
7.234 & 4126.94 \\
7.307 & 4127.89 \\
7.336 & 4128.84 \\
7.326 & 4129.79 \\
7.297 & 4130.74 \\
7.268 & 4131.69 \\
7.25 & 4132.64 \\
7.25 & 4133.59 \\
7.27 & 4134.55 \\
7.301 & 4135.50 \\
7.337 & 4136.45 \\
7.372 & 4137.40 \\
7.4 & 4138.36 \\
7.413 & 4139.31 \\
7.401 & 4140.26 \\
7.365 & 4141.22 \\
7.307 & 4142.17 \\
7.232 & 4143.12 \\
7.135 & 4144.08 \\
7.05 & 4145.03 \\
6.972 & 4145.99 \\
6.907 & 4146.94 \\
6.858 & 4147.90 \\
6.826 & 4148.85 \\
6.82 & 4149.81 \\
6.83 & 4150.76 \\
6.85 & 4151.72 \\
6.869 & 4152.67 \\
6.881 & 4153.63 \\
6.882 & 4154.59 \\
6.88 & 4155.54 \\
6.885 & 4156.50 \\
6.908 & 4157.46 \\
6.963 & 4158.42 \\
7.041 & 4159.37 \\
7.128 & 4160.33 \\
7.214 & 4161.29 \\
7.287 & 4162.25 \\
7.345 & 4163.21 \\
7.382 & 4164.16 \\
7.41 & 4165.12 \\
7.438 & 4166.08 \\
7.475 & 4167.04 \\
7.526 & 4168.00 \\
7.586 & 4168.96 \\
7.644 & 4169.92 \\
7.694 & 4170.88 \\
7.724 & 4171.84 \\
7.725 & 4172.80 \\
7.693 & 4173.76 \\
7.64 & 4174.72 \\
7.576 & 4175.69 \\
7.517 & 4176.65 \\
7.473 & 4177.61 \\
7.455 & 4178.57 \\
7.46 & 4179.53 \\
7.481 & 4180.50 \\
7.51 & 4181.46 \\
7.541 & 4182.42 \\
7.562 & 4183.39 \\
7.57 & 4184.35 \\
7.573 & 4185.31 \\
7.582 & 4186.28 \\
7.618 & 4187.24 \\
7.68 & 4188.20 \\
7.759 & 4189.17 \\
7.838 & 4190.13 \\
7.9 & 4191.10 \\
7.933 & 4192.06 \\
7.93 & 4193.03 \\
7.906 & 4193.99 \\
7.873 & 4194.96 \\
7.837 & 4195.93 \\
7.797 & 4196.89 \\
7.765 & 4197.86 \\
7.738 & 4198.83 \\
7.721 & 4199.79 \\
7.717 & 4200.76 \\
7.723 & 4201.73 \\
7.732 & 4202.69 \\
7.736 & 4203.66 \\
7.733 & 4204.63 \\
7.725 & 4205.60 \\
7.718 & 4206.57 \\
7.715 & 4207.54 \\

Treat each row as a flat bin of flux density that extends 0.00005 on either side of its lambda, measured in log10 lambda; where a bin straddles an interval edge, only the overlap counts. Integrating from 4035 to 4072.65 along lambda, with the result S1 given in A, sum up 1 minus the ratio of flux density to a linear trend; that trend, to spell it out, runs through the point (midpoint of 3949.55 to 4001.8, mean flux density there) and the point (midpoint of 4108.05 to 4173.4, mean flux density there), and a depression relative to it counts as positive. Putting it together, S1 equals 3.2 A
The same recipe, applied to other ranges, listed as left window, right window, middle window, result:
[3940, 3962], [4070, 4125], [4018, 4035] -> 3.0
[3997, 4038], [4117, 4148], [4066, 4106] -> -3.8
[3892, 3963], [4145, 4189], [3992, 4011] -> 4.8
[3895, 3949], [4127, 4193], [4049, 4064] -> 3.4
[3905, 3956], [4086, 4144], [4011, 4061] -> 9.5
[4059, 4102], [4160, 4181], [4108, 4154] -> 3.2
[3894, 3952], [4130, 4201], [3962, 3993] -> 6.5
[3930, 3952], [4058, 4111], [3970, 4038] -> 9.2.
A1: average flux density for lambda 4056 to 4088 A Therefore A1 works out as 8.07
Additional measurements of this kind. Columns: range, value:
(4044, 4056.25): 7.76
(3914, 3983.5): 11.1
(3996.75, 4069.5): 8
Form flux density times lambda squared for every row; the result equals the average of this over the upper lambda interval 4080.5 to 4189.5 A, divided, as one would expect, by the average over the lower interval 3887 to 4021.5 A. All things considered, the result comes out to 0.7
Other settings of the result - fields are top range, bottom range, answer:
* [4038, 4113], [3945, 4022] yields 0.89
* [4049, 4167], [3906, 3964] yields 0.70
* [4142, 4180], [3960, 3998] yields 0.82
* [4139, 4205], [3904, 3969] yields 0.70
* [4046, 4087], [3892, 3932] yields 0.57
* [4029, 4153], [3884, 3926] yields 0.51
